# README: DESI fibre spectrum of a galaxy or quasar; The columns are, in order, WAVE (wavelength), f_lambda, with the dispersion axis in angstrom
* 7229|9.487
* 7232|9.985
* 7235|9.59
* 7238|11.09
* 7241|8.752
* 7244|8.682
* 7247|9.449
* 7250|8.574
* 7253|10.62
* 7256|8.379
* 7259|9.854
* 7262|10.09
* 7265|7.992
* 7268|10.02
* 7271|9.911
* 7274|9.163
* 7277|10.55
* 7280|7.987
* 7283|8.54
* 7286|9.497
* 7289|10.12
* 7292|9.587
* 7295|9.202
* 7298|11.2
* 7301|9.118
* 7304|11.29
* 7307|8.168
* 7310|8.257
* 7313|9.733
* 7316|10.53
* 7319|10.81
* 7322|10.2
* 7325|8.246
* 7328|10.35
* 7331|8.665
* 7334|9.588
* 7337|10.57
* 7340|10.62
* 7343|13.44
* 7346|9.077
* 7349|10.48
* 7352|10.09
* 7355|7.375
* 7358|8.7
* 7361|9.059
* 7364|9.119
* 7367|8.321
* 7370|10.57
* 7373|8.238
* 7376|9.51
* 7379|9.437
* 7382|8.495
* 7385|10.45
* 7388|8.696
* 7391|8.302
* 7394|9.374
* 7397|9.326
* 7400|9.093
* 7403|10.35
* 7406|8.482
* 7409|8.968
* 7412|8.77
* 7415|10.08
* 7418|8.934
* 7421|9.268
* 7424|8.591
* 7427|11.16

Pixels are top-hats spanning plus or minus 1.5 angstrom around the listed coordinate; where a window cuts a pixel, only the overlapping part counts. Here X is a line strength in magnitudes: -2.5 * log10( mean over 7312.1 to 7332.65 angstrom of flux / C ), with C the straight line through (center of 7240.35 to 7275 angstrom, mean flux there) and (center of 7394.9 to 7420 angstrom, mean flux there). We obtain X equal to -0.06 mag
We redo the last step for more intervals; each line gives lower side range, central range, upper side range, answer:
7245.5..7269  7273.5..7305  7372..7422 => -0.038 mag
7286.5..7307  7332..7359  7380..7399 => -0.055 mag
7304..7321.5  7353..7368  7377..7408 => 0.100 mag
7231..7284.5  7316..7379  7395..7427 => -0.039 mag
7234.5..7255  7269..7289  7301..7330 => 0.027 mag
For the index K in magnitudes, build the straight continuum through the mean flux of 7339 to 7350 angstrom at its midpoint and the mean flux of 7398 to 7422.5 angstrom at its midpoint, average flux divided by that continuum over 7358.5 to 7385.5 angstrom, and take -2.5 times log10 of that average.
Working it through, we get 0.117 mag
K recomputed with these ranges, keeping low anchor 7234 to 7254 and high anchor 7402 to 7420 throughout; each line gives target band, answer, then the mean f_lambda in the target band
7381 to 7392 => 0.028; 9.04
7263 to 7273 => 0.015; 9.34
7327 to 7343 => -0.101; 10.3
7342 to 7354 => -0.129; 10.5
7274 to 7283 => 0.038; 9.13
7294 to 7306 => -0.082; 10.2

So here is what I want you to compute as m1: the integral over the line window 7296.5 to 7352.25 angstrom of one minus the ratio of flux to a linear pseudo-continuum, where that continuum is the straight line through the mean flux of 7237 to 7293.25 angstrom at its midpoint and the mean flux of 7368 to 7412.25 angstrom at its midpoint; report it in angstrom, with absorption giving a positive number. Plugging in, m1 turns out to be -4.28 angstrom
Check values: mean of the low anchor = 9.4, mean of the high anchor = 9.21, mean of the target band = 10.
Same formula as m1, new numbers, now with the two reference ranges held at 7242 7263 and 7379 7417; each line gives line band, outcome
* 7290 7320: -1.6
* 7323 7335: 0.0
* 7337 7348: -2.0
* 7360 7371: 0.0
